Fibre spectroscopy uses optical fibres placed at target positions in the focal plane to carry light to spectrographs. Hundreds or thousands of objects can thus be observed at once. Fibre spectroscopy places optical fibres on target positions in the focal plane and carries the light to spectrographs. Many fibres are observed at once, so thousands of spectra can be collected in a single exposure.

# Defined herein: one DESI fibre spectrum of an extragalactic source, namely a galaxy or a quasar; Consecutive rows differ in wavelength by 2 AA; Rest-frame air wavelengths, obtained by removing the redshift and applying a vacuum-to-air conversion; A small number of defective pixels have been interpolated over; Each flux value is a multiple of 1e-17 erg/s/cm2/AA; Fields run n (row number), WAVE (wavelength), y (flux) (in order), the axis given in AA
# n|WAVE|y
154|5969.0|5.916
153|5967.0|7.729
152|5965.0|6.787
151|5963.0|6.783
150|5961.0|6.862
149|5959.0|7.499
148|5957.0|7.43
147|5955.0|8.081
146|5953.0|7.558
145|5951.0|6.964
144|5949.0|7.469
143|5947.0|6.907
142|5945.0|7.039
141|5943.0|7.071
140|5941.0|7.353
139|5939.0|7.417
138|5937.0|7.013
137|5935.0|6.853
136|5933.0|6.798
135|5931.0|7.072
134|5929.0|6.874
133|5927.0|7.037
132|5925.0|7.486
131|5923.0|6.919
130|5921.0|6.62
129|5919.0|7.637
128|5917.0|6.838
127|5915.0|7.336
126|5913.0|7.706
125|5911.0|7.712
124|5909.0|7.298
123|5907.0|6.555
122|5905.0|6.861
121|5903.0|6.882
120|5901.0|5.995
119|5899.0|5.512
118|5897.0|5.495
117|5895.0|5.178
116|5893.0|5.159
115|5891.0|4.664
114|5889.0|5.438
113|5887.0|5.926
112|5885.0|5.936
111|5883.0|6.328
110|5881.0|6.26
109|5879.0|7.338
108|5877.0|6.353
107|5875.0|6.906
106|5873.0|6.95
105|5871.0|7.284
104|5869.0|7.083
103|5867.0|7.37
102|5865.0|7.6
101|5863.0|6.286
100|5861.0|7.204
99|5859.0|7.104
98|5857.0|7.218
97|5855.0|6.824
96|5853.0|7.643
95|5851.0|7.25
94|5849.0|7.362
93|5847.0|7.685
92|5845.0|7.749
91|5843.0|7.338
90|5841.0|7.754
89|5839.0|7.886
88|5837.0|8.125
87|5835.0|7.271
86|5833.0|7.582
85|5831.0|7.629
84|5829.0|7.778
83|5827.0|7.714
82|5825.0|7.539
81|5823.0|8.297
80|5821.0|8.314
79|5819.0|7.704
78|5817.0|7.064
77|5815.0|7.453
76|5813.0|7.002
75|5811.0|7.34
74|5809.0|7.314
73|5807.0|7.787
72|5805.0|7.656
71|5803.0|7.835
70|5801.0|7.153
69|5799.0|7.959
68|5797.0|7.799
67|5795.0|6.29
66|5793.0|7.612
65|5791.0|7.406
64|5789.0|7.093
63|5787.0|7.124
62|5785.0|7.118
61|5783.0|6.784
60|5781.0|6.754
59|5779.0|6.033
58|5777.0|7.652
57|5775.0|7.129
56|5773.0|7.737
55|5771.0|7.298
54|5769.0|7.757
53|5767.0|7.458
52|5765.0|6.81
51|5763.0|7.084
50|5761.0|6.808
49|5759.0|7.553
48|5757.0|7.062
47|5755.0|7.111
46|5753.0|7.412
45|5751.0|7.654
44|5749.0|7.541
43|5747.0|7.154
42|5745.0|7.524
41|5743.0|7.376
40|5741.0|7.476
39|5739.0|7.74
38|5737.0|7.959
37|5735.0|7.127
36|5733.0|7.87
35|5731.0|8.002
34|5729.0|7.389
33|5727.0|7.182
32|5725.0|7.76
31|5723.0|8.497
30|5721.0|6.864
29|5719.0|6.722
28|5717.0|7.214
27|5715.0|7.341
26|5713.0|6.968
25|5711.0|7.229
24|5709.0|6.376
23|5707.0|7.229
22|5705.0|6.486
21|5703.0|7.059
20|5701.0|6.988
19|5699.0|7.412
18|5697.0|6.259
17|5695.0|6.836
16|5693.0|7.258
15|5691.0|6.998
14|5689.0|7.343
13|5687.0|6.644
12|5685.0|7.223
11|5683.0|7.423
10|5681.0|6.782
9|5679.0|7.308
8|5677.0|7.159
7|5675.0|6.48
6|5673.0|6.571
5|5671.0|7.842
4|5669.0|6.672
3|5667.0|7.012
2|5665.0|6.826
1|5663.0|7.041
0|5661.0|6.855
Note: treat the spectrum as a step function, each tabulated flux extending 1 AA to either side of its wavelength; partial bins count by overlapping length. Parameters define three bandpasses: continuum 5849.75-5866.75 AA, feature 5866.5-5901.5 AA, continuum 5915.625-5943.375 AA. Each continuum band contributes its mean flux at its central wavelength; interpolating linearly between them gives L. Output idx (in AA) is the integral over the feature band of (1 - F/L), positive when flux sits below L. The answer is 4.74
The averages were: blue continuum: 7.15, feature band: 6.16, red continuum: 7.07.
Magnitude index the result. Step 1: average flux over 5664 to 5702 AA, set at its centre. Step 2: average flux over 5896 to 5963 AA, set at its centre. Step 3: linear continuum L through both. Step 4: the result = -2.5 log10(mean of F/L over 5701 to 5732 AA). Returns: -0.03 mag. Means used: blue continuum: 7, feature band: 7.21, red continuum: 7.03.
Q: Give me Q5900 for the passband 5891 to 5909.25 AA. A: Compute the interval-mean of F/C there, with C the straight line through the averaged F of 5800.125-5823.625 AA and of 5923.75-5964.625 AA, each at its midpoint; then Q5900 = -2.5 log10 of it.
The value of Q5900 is 0.217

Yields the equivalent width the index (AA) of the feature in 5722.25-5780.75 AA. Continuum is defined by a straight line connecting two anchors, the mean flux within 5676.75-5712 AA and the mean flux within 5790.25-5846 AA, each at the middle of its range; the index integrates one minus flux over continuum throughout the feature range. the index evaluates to -1.13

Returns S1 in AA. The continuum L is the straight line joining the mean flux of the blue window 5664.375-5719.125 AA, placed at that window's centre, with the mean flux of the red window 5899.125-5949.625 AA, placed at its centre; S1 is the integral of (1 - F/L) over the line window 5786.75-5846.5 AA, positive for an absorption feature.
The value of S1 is -4.6 AA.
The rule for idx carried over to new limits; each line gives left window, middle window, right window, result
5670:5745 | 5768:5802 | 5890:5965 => -0.6 AA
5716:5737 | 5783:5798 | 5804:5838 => 0.8 AA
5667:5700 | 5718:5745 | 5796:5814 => -1.2 AA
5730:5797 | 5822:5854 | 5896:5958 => -2.2 AA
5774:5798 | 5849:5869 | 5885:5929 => -1.4 AA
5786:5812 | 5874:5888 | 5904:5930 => 1.5 AA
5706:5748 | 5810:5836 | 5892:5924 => -2.3 AA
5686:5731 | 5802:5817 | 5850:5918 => -1.4 AA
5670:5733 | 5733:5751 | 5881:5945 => -1.2 AA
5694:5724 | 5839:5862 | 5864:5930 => -2.3 AA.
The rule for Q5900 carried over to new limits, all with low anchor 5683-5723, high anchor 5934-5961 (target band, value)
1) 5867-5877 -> 0.03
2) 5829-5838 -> -0.08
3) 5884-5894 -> 0.31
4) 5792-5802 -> -0.04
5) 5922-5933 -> 0.03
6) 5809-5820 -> -0.03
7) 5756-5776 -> -0.03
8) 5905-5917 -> 0.00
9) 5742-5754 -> -0.06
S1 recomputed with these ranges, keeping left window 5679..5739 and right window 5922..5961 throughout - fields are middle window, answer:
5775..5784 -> 0.44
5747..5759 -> -0.26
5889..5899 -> 2.78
